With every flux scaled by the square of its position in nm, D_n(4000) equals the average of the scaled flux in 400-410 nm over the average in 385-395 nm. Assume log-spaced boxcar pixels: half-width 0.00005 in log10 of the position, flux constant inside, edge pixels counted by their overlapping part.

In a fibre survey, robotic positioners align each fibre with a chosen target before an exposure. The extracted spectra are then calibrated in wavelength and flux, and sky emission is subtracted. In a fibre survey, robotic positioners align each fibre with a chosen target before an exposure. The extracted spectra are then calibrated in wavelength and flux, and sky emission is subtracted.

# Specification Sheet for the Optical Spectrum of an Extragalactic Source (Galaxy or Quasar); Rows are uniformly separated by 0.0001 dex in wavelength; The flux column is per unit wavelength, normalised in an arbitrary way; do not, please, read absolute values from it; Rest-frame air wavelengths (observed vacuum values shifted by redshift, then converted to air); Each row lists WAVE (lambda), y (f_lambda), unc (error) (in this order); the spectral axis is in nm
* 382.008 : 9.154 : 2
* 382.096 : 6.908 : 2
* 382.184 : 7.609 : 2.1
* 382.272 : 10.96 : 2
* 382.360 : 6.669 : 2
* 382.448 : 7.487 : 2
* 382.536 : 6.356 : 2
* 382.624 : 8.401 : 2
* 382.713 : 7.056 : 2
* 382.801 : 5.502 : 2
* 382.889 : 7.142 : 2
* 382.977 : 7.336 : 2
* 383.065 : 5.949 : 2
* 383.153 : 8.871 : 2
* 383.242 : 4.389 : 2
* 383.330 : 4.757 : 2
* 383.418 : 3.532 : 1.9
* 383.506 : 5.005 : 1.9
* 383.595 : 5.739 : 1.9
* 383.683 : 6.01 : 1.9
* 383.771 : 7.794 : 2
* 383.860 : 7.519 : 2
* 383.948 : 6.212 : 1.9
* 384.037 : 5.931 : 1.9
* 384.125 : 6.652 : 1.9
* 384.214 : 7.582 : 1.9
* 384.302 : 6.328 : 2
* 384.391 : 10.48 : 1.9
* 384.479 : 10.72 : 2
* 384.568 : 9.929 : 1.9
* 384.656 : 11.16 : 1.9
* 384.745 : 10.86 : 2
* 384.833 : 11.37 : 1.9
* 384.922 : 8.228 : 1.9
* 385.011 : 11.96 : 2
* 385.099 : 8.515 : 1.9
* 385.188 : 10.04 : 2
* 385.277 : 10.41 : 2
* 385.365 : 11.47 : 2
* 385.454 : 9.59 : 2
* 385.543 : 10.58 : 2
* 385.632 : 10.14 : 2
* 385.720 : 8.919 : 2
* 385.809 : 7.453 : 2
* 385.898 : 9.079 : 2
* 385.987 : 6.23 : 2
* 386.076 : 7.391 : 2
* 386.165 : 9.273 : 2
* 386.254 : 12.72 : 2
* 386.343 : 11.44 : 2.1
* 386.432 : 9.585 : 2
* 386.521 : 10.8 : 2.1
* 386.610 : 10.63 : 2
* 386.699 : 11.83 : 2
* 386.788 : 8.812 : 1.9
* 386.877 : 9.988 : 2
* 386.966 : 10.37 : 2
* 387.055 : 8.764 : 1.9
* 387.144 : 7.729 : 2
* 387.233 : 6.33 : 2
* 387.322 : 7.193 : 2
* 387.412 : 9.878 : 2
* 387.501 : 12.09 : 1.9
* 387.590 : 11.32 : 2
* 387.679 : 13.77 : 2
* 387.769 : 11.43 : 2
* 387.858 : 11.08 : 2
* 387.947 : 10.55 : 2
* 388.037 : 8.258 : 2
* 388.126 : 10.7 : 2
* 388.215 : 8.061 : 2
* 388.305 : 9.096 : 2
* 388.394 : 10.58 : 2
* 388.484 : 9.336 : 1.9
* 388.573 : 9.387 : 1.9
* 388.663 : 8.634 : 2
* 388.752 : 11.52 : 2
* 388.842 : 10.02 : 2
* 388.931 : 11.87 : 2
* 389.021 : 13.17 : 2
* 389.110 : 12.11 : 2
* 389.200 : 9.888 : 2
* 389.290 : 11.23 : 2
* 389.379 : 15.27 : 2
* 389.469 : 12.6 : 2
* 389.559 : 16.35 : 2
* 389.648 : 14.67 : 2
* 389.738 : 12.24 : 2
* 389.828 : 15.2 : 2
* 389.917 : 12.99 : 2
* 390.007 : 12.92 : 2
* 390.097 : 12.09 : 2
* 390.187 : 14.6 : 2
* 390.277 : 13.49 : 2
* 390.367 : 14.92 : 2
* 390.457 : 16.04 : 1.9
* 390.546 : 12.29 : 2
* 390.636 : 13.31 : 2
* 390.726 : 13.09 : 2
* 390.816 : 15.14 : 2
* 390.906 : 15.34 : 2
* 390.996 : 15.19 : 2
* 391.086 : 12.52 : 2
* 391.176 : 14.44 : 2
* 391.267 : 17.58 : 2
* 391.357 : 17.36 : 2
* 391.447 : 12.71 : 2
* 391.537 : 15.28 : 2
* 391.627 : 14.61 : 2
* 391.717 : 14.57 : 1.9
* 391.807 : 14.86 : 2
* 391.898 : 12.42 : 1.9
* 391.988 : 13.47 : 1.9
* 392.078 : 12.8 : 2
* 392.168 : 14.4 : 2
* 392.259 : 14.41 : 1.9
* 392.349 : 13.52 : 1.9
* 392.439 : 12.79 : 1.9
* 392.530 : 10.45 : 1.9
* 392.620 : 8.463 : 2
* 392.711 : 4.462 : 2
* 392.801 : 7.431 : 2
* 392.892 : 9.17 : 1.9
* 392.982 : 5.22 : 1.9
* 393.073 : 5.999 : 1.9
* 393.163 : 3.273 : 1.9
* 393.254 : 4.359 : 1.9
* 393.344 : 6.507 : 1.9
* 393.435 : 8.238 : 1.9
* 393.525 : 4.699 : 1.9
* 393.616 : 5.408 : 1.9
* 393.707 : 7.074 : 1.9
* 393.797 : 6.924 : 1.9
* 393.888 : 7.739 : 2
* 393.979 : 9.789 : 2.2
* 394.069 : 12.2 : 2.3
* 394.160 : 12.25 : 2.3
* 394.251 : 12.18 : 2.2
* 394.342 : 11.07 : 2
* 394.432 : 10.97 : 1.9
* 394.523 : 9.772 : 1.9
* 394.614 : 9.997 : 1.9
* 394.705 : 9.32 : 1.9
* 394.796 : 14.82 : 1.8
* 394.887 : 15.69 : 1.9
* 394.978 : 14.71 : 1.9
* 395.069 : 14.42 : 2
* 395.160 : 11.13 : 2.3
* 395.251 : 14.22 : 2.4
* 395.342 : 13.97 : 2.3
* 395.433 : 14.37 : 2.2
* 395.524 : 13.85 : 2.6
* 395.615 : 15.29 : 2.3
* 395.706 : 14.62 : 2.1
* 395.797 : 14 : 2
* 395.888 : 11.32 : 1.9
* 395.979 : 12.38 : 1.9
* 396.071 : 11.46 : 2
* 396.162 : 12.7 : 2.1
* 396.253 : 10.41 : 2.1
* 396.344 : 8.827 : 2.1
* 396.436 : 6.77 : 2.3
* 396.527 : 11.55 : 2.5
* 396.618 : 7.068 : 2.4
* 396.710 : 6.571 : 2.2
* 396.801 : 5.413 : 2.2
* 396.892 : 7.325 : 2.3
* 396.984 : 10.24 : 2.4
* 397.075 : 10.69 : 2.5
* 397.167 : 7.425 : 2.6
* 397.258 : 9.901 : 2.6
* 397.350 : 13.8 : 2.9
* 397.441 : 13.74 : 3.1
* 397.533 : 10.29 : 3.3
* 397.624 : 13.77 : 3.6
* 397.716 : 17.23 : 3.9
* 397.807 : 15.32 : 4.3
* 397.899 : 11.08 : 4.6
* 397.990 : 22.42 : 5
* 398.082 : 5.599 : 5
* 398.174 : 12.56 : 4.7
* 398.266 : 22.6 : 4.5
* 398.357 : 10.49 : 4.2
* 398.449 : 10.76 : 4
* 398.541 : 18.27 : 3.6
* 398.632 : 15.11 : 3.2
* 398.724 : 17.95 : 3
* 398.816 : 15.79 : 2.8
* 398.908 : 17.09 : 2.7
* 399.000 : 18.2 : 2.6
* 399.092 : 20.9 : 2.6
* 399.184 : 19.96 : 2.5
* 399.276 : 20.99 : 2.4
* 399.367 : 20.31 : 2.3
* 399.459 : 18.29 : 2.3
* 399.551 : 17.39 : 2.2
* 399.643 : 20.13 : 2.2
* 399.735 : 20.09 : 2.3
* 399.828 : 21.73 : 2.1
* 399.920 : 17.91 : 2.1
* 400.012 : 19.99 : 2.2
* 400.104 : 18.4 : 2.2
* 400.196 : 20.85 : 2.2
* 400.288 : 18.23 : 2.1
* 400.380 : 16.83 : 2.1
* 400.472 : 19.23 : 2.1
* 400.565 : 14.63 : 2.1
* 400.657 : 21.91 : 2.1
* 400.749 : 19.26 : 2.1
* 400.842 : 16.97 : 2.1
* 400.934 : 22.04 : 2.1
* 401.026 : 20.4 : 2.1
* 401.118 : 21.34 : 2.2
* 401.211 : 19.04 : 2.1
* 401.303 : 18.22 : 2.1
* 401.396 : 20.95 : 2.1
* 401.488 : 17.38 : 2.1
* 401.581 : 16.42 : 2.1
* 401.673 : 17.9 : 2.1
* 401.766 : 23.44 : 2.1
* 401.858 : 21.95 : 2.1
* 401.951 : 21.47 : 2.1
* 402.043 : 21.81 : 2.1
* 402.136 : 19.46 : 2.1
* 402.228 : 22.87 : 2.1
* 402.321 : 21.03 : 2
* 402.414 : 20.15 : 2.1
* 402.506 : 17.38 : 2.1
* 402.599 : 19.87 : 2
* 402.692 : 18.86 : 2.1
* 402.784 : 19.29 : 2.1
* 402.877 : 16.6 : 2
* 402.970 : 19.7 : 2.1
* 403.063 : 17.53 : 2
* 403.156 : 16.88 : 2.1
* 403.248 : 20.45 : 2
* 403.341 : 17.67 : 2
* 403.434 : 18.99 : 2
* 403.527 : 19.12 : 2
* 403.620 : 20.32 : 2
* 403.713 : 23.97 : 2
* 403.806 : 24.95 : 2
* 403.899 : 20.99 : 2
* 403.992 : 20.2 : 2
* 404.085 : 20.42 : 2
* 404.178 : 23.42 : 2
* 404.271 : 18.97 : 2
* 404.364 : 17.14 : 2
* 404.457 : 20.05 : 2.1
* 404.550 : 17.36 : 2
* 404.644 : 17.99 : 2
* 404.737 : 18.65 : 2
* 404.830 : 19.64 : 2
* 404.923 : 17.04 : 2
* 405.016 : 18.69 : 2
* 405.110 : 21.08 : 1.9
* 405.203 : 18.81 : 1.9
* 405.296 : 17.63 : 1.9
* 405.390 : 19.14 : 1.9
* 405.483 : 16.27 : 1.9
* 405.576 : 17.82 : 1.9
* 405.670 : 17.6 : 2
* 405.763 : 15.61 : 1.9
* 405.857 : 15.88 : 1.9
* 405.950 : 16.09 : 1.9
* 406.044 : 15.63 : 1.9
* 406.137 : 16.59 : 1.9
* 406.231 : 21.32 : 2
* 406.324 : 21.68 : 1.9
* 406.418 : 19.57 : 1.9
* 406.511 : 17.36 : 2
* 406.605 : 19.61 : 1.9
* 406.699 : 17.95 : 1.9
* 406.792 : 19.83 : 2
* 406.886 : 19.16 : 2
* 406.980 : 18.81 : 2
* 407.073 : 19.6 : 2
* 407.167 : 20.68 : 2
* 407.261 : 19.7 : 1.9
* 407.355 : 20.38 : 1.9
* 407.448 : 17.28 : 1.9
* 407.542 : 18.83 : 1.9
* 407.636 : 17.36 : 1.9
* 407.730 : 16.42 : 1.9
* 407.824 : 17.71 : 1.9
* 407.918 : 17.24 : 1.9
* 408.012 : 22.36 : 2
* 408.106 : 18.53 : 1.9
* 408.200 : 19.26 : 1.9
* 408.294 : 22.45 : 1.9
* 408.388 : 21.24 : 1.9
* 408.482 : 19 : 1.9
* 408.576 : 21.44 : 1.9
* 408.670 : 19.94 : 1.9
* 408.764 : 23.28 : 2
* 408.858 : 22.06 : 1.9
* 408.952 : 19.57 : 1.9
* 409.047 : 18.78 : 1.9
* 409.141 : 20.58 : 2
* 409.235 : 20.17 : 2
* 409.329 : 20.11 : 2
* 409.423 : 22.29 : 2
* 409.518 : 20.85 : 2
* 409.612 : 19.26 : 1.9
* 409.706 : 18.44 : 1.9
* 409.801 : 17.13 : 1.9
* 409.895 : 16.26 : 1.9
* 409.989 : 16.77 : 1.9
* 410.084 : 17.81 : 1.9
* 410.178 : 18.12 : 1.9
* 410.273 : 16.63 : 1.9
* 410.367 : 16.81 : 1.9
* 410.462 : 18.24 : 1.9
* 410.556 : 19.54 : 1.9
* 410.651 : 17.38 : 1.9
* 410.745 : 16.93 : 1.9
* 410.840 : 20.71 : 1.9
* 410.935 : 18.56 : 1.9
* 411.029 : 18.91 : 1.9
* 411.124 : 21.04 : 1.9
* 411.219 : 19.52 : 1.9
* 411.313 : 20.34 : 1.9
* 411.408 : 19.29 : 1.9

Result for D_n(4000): 1.9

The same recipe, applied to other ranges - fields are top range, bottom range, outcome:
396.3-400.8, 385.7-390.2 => 1.49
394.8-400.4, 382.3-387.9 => 1.77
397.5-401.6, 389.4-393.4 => 1.49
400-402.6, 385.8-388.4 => 2.16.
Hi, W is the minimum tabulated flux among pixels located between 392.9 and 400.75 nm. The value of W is 3.273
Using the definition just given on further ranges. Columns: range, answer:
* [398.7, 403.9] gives 14.63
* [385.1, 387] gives 6.23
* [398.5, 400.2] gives 15.11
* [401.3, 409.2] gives 15.61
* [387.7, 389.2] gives 8.061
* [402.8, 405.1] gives 16.6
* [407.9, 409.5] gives 17.24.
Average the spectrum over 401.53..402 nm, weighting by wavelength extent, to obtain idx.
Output 20.2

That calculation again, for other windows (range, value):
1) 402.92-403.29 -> 18.6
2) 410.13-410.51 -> 17.5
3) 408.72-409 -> 21.6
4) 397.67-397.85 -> 16.3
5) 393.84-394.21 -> 10.5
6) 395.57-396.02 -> 13.5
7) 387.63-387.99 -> 11.7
